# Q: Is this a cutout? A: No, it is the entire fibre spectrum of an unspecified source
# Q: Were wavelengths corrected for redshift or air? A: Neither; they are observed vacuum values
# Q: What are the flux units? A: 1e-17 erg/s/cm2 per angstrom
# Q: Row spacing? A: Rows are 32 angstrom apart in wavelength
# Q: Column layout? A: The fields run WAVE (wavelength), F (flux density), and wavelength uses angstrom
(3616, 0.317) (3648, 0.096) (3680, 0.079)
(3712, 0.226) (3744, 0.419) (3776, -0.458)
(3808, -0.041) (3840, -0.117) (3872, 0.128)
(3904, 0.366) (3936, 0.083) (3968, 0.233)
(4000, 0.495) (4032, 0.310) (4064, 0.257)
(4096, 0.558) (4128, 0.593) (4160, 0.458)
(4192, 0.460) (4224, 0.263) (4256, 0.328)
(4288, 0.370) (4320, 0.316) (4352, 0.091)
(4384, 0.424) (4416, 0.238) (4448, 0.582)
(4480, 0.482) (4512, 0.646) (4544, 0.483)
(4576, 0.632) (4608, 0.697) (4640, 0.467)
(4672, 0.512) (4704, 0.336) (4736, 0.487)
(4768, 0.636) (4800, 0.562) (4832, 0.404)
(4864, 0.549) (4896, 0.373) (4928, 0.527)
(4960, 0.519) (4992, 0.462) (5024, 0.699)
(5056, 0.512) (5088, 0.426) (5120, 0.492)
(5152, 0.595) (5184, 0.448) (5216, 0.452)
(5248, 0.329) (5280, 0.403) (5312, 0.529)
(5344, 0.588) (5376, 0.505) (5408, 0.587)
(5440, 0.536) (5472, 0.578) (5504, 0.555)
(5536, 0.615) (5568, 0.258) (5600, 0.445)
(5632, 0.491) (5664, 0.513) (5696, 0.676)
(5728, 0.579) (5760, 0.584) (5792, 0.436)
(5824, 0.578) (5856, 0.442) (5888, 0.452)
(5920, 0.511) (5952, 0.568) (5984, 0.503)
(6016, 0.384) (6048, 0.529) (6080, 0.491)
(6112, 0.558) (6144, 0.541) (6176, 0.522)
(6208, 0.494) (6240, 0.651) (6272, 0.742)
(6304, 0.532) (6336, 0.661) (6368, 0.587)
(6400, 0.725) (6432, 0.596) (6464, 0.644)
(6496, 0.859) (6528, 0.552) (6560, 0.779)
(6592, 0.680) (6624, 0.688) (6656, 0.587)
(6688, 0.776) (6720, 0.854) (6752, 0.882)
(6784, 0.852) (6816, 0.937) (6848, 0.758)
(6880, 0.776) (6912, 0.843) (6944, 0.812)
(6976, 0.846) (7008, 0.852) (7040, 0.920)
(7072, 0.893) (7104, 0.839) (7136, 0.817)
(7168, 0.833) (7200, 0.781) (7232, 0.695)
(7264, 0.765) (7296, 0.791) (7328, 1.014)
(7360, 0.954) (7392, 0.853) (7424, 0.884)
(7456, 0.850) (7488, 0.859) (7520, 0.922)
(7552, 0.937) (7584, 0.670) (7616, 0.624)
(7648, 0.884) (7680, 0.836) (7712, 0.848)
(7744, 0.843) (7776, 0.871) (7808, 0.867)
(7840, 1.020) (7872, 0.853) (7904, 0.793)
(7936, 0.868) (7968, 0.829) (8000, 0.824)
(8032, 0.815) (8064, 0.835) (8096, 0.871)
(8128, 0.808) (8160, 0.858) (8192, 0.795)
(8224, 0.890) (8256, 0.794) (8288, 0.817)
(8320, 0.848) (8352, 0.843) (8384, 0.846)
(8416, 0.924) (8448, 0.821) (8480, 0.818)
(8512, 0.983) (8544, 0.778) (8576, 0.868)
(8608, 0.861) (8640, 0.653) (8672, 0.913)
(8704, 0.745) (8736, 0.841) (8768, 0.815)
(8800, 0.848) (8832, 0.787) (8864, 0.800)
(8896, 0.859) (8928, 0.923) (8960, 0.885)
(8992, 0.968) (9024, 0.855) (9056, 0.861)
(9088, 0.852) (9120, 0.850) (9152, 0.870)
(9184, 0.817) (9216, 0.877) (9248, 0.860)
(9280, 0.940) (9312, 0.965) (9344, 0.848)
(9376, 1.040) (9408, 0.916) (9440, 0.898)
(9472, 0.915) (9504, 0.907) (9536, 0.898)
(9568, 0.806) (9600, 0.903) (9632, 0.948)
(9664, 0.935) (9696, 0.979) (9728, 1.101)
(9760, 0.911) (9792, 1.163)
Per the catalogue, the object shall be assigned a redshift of 0.678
